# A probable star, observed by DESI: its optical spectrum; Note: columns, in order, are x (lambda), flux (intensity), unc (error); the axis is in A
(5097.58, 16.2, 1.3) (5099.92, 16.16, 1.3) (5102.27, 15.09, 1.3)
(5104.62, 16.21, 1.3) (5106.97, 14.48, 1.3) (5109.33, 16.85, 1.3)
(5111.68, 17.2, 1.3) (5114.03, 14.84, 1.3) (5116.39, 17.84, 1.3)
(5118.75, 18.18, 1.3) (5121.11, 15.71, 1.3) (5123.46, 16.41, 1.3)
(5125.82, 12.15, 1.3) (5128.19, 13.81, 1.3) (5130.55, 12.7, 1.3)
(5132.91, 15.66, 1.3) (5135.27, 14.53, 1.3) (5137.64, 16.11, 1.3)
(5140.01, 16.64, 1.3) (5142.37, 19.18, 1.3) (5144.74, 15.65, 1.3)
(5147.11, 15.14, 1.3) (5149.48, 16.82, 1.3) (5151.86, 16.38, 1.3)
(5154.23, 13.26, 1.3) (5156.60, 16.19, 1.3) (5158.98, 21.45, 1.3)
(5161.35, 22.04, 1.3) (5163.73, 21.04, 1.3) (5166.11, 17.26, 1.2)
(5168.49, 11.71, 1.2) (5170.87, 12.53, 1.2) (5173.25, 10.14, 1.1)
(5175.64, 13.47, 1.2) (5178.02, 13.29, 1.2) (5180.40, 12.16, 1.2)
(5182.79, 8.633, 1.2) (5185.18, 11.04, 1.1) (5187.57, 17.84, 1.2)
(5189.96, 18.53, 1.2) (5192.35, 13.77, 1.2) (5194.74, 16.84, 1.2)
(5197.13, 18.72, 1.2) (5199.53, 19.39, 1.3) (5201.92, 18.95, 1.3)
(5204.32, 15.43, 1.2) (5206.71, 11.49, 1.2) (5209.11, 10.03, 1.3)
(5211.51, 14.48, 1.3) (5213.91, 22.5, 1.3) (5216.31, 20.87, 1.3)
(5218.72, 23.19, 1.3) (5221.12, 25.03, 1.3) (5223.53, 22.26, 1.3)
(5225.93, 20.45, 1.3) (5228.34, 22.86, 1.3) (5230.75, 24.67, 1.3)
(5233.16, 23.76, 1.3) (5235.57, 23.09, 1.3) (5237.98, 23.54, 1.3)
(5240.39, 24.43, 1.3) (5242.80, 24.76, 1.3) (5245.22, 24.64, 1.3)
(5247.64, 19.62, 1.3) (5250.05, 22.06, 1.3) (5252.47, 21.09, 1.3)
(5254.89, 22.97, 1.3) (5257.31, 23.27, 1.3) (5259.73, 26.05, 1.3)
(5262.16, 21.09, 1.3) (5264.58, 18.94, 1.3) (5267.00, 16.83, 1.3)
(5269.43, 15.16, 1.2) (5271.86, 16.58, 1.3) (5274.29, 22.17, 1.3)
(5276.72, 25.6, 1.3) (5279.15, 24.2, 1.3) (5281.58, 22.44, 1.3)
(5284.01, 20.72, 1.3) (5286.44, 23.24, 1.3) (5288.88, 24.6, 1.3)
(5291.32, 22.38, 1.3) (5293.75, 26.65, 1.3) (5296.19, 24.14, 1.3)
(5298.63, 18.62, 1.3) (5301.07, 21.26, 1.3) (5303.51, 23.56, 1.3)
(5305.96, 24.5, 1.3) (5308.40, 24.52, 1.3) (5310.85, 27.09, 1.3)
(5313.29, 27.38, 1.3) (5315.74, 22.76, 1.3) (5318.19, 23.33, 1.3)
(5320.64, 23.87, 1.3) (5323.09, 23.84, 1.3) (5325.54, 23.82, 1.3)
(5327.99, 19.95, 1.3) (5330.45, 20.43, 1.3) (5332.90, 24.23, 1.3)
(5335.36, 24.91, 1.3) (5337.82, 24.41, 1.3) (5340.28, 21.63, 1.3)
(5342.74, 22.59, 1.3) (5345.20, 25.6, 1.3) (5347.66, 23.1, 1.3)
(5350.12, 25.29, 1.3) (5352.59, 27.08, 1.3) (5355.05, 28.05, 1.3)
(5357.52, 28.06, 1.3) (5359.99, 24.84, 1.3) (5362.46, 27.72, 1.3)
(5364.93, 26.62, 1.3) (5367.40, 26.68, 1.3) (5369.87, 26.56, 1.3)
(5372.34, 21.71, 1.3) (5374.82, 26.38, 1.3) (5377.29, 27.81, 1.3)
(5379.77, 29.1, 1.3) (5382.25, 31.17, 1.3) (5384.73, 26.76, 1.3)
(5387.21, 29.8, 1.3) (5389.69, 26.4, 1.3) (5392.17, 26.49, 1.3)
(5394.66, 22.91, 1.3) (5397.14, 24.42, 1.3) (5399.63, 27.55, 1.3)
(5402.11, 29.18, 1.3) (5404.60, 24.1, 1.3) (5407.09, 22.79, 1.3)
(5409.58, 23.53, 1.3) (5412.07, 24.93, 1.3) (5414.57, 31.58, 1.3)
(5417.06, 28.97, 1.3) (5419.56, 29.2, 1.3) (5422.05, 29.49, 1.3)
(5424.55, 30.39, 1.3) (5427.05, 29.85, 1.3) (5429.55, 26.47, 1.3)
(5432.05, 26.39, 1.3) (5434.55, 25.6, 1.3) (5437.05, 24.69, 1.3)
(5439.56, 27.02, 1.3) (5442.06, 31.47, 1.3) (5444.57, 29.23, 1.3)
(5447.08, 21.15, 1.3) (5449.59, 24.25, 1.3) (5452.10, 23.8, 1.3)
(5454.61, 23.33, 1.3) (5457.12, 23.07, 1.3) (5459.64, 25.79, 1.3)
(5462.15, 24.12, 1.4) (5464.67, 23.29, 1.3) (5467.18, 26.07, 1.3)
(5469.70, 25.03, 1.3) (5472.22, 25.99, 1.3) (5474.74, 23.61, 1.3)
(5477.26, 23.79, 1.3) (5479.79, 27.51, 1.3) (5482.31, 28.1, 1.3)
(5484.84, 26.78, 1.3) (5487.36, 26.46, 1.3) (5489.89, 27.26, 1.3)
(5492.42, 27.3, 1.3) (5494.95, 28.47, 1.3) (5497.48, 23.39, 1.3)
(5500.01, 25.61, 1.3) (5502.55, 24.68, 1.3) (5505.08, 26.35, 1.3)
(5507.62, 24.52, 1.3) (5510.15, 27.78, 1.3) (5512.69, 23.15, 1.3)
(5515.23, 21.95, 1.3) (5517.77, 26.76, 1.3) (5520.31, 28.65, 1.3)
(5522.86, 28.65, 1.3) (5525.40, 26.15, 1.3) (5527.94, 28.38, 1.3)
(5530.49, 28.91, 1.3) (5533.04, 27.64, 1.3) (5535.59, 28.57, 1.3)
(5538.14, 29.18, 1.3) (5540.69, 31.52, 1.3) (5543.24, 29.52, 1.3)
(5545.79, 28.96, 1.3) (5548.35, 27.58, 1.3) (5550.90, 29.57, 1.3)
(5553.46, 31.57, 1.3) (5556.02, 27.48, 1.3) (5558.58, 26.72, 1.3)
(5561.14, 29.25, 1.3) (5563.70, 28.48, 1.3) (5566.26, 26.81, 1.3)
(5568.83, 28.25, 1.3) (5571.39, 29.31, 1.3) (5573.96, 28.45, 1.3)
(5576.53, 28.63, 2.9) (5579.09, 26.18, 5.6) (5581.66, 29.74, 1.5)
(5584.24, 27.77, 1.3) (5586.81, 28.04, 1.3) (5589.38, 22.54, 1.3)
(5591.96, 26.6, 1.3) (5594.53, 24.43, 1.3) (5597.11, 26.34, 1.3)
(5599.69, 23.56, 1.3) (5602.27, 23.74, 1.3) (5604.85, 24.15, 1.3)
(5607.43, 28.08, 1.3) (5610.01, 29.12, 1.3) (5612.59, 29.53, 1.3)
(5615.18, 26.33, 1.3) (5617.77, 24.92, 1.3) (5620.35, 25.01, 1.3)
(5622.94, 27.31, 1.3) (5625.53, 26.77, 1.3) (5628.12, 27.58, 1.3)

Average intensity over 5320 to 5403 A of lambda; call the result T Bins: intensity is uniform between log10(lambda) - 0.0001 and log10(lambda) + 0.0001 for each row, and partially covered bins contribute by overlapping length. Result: 25.6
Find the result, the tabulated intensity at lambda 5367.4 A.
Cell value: 26.68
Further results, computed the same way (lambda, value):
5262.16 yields 21.09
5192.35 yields 13.77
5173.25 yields 10.14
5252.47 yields 21.09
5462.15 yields 24.12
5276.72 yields 25.6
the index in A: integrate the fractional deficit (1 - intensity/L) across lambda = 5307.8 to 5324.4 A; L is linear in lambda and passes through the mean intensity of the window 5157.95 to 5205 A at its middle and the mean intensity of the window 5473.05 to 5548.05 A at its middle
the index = -3.6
